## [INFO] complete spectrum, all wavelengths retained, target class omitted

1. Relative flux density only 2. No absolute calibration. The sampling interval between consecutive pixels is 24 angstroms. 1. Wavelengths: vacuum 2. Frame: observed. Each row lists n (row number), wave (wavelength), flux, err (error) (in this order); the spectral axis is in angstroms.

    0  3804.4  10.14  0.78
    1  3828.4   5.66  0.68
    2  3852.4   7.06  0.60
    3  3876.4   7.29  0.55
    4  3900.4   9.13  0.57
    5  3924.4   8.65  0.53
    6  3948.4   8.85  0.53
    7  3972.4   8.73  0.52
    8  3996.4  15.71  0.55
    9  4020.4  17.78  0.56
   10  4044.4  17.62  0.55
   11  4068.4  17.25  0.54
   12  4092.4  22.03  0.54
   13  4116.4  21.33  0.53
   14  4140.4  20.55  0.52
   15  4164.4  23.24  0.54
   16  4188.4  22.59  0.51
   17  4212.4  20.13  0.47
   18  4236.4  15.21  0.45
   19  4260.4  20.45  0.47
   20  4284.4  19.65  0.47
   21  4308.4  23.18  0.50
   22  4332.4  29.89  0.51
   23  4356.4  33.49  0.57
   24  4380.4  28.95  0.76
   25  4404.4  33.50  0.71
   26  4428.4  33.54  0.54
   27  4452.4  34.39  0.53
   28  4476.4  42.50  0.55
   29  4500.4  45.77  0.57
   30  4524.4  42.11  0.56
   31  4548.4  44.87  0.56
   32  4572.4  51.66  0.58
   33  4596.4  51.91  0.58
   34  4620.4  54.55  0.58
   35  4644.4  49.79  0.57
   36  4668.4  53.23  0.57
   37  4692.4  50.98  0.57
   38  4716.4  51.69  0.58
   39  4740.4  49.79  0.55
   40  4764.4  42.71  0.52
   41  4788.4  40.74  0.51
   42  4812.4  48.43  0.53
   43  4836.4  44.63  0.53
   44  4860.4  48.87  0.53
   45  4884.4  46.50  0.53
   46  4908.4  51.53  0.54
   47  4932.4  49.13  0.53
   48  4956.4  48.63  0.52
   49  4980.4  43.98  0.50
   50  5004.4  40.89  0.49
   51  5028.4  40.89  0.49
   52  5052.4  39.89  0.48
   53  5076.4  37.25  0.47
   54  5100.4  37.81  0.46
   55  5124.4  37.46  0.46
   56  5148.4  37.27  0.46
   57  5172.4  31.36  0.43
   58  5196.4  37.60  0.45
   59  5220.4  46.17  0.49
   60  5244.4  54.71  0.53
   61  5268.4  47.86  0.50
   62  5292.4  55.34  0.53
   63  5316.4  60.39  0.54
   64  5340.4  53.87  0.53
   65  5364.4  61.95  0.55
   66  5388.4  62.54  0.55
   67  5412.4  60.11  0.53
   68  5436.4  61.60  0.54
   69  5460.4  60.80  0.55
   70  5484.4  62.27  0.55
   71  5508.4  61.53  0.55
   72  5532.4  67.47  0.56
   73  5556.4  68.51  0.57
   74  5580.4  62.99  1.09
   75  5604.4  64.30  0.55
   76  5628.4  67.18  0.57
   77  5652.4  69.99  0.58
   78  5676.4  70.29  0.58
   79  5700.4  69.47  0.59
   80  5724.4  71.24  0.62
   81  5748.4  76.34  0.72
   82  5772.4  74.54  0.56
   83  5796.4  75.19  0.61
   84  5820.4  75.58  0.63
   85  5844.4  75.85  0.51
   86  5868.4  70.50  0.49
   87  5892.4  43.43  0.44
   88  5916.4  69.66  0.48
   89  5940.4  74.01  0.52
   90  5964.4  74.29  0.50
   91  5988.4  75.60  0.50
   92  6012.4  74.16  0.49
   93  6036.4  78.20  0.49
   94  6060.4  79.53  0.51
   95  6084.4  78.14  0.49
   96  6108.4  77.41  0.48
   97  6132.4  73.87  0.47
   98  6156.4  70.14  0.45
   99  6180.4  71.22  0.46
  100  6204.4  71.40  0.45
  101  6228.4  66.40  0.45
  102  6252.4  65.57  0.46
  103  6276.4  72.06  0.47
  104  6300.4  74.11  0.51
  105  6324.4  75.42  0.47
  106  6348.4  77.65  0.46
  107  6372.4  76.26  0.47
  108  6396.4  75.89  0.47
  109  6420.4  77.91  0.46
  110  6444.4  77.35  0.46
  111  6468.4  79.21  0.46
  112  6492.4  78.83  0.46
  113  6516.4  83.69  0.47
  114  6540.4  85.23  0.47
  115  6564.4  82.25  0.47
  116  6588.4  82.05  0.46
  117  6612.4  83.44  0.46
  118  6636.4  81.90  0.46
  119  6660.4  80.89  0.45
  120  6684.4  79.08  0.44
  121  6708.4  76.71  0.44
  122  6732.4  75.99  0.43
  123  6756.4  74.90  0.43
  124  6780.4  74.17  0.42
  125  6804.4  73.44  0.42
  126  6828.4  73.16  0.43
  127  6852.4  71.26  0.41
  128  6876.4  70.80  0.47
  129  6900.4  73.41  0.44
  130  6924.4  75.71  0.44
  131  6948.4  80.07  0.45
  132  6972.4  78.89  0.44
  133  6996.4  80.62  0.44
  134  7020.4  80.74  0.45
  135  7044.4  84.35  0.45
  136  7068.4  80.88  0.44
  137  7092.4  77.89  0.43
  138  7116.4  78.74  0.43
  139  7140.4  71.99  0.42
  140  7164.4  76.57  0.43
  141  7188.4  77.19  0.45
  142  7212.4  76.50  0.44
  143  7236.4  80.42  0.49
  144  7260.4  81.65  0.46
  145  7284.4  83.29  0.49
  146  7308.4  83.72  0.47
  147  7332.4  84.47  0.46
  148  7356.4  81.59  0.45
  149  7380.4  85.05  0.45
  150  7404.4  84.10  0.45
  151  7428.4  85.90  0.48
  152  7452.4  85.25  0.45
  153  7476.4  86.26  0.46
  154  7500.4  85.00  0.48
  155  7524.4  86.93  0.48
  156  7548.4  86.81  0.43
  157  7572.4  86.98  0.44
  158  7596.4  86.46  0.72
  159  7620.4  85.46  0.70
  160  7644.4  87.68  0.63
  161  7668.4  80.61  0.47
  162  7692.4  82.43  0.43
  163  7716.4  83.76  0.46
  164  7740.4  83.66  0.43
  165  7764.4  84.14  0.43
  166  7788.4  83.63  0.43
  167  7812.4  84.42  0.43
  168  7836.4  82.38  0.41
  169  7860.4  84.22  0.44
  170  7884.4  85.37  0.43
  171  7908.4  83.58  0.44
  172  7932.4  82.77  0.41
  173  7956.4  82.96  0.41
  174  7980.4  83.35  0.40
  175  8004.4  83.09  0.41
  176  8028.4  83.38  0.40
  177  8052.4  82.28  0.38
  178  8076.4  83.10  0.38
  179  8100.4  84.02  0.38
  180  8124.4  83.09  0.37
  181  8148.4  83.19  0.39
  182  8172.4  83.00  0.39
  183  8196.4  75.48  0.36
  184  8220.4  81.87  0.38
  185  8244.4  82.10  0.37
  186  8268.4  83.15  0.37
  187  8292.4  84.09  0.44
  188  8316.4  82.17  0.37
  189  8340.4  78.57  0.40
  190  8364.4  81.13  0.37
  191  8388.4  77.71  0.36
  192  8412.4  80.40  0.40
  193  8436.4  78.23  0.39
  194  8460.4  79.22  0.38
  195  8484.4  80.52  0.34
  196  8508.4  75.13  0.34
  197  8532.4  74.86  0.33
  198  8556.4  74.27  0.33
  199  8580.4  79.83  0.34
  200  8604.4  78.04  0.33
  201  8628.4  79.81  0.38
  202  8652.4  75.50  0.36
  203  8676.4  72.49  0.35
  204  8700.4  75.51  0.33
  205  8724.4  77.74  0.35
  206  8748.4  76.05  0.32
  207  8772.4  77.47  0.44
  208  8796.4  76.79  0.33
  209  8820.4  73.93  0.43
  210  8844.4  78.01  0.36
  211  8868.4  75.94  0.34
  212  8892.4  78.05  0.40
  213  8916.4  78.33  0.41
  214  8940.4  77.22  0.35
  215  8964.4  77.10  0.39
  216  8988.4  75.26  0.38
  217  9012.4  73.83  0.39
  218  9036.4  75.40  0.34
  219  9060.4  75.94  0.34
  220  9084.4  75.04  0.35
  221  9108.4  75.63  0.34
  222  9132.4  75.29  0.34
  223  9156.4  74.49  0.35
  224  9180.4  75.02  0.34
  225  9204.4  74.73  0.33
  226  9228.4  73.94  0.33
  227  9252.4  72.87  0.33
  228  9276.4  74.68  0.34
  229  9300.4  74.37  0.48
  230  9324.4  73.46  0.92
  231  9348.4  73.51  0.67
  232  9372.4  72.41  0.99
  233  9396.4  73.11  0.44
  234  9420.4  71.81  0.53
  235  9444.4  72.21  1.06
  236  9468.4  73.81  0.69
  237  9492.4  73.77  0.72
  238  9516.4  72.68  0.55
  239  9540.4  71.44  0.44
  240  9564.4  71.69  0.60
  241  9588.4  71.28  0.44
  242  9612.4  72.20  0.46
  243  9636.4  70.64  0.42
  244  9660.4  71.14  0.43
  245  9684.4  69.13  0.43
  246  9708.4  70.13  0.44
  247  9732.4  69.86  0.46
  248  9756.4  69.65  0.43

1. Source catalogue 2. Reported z 0.00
